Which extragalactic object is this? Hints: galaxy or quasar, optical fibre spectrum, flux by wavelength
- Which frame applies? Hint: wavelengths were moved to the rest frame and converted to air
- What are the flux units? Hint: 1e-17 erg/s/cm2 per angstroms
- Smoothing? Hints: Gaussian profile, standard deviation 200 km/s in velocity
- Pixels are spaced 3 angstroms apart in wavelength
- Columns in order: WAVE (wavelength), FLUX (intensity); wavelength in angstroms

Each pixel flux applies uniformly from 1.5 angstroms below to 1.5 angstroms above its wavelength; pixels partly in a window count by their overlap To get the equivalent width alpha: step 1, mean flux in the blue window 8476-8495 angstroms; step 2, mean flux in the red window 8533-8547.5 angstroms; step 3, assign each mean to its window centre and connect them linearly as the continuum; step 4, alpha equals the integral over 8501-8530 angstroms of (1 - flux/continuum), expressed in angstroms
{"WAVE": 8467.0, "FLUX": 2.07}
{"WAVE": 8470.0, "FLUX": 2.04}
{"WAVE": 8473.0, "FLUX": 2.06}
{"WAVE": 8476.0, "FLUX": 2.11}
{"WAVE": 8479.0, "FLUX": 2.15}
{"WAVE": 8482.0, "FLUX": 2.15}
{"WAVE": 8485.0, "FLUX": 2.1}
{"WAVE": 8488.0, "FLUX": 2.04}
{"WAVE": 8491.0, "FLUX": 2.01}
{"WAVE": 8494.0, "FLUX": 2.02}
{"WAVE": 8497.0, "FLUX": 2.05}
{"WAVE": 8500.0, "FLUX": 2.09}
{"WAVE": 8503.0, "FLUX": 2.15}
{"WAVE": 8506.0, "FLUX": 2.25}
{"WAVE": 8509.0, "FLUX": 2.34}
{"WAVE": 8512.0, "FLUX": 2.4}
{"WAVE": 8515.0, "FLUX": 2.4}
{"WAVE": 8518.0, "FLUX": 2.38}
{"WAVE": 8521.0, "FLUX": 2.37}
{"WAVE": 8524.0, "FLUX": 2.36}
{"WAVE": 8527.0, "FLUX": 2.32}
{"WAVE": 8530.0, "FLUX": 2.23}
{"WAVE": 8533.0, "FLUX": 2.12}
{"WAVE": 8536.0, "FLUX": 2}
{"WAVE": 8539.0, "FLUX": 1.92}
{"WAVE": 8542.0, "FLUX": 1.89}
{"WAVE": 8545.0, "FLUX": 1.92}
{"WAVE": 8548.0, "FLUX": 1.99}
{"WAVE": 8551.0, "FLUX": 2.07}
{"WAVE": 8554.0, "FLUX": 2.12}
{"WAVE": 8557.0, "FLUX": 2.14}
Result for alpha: -4.44 angstroms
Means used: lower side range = 2.08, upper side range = 1.96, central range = 2.32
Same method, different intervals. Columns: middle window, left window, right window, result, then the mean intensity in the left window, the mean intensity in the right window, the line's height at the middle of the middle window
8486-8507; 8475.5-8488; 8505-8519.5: 1.4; 2.12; 2.36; 2.23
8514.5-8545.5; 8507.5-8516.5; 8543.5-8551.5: 0.1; 2.38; 1.98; 2.18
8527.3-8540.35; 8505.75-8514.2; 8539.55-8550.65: -0.1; 2.35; 1.95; 2.08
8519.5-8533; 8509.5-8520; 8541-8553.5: -0.3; 2.39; 1.98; 2.24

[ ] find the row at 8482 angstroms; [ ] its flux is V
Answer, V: 2.15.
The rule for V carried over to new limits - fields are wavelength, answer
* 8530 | 2.23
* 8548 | 1.99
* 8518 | 2.38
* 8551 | 2.07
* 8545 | 1.92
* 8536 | 2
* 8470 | 2.04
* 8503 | 2.15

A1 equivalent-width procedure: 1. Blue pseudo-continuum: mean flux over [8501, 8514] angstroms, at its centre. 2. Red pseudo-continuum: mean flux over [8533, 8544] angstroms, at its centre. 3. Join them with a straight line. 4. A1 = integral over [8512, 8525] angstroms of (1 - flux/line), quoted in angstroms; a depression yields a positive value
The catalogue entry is -1.28 angstroms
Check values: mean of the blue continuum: 2.28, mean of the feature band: 2.38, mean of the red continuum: 1.96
